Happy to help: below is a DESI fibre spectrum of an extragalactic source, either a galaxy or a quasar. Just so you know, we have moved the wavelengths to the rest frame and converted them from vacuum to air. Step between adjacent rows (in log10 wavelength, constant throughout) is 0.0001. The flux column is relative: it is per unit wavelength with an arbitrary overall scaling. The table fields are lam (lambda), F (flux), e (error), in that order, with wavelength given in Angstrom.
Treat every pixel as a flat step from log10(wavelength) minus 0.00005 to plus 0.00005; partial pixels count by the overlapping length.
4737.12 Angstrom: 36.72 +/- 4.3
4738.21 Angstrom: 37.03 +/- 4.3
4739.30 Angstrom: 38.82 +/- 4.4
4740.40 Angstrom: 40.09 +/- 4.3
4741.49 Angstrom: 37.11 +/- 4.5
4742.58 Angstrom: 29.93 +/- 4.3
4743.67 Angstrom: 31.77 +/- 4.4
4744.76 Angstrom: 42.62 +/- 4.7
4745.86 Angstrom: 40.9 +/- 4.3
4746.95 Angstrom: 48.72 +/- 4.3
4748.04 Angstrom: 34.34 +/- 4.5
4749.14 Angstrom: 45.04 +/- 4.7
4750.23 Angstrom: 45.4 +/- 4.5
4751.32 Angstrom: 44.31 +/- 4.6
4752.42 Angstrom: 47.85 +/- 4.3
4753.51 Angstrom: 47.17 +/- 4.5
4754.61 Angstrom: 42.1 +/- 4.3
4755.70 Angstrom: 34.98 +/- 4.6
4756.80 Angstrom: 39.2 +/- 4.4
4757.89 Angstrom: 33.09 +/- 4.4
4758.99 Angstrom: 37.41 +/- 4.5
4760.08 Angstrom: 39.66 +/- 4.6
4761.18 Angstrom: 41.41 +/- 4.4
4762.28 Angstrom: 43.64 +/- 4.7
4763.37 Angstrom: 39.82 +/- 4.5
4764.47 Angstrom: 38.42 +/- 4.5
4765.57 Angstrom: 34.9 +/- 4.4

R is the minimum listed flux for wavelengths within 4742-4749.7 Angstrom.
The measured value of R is 29.93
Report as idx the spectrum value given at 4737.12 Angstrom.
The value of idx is 36.72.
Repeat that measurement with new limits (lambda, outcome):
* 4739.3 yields 38.82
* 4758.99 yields 37.41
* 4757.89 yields 33.09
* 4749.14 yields 45.04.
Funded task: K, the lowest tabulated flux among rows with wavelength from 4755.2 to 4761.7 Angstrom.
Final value 33.09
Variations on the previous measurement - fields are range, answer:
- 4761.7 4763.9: 39.82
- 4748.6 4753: 44.31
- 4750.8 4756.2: 34.98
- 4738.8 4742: 37.11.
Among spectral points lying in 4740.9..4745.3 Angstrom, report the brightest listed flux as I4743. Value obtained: 42.62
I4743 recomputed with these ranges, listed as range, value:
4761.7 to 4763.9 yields 43.64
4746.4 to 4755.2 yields 48.72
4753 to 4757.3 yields 47.17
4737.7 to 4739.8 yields 38.82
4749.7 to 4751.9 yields 45.4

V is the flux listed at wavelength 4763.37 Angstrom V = 39.82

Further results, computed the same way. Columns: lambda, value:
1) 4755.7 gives 34.98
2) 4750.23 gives 45.4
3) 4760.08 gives 39.66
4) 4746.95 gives 48.72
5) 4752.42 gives 47.85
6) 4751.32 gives 44.31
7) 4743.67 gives 31.77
